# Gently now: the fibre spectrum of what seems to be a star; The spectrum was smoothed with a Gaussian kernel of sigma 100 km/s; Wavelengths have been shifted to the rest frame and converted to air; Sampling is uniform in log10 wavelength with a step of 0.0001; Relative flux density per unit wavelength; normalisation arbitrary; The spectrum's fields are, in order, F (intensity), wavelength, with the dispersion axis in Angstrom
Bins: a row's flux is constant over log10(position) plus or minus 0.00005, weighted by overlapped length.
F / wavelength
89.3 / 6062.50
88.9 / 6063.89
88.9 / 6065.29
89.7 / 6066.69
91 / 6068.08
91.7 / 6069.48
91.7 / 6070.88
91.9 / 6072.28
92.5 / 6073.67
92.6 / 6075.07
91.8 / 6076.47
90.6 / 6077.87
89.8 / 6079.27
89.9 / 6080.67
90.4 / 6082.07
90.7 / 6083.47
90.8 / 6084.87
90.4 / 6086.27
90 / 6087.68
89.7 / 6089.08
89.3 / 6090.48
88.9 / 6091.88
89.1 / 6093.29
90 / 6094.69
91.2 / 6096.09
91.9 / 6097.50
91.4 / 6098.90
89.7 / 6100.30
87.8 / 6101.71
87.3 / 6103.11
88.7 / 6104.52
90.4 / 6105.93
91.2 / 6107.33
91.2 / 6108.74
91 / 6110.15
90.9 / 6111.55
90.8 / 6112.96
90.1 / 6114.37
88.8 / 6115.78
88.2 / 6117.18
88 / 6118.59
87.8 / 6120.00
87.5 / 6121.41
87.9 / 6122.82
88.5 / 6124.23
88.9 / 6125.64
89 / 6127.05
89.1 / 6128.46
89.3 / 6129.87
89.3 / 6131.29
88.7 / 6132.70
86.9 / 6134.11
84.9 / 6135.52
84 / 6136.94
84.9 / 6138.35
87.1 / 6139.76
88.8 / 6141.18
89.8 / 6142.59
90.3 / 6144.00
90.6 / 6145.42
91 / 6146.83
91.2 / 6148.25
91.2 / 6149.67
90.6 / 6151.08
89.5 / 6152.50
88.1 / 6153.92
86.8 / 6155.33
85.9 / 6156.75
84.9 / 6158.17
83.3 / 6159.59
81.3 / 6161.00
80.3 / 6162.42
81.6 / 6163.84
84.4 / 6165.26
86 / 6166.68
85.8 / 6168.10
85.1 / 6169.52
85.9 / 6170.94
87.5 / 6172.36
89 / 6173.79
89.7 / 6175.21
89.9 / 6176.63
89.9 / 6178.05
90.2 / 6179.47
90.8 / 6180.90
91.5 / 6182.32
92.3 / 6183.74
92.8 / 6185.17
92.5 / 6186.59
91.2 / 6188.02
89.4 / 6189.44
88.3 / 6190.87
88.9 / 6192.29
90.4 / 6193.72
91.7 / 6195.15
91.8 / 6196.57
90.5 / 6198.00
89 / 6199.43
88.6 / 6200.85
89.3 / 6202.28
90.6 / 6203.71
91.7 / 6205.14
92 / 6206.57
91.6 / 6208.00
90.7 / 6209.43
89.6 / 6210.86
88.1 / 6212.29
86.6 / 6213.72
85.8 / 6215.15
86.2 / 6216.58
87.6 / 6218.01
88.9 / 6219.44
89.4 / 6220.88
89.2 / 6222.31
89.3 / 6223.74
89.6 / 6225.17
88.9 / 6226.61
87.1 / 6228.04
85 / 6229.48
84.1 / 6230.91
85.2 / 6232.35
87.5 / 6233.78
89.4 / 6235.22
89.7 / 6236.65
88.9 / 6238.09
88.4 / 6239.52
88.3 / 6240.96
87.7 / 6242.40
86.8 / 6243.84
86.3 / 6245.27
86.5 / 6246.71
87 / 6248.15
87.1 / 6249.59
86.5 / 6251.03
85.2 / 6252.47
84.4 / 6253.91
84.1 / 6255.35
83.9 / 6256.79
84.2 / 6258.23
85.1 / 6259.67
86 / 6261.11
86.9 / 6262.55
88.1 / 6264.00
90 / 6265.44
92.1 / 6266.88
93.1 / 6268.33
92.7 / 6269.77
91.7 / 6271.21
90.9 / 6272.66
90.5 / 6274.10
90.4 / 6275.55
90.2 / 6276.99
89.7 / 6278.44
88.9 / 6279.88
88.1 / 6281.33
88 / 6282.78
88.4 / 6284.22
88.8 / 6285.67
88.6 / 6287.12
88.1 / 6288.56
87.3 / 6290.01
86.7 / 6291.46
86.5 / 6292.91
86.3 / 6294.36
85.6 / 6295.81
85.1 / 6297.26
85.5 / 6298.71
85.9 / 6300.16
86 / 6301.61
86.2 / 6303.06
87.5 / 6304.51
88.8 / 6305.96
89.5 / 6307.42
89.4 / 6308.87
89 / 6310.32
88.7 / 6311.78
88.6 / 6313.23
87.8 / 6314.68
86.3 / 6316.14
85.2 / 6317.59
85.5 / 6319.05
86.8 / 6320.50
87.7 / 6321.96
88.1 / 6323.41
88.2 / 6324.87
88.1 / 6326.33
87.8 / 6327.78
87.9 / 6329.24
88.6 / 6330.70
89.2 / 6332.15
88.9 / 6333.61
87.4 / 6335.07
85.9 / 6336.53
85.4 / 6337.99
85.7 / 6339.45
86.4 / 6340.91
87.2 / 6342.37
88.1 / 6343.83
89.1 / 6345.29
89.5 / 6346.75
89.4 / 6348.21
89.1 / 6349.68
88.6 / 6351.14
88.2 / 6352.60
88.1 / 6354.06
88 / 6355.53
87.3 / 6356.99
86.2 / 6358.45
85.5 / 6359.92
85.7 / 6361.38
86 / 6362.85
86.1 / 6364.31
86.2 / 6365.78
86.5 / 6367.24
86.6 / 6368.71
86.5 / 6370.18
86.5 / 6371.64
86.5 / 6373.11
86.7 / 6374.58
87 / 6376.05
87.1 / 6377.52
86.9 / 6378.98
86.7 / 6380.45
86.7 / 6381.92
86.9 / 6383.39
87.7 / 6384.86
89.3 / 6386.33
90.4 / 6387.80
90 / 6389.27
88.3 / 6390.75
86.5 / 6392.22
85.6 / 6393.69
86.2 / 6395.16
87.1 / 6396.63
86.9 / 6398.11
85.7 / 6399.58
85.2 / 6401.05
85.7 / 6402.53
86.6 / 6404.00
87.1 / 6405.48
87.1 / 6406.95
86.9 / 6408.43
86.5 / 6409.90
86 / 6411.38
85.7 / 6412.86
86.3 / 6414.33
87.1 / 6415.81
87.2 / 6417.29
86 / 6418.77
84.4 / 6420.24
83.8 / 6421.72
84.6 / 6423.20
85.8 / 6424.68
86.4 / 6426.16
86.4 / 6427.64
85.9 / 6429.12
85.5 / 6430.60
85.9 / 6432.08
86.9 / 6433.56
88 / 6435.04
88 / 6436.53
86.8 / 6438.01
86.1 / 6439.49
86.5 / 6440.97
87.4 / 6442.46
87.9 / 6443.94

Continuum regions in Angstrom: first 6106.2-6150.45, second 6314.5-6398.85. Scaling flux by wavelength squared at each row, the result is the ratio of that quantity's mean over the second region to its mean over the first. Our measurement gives 1.1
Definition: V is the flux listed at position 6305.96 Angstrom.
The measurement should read 88.8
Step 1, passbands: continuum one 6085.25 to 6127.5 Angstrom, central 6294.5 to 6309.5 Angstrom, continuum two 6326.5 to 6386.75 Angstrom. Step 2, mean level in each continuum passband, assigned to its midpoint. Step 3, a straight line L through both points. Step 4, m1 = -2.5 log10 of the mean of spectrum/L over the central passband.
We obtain 0.01 mag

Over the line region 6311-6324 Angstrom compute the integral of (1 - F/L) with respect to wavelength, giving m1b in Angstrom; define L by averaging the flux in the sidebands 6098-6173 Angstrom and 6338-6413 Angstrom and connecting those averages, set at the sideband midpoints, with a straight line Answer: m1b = 0.0 Angstrom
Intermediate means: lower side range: 87.9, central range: 87.2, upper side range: 87.1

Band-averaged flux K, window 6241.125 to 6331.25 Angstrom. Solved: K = 87.7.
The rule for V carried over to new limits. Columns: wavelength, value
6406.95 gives 87.1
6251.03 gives 86.5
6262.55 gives 86.9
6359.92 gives 85.5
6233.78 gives 87.5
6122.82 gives 87.9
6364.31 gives 86.1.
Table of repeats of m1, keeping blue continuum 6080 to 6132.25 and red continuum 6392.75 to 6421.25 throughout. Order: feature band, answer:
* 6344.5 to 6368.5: -0.01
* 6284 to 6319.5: 0.00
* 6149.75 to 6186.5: 0.02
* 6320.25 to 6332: -0.01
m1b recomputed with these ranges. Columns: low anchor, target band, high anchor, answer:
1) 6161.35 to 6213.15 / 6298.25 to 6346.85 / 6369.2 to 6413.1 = 0.1 Angstrom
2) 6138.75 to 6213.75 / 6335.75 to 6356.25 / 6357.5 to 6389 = -0.1 Angstrom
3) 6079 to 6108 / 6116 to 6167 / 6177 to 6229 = 1.4 Angstrom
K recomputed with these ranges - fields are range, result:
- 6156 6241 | 88.3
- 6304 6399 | 87.5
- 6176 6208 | 90.6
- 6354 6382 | 86.6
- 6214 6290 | 88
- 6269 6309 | 88.3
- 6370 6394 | 87.4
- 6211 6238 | 87.7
